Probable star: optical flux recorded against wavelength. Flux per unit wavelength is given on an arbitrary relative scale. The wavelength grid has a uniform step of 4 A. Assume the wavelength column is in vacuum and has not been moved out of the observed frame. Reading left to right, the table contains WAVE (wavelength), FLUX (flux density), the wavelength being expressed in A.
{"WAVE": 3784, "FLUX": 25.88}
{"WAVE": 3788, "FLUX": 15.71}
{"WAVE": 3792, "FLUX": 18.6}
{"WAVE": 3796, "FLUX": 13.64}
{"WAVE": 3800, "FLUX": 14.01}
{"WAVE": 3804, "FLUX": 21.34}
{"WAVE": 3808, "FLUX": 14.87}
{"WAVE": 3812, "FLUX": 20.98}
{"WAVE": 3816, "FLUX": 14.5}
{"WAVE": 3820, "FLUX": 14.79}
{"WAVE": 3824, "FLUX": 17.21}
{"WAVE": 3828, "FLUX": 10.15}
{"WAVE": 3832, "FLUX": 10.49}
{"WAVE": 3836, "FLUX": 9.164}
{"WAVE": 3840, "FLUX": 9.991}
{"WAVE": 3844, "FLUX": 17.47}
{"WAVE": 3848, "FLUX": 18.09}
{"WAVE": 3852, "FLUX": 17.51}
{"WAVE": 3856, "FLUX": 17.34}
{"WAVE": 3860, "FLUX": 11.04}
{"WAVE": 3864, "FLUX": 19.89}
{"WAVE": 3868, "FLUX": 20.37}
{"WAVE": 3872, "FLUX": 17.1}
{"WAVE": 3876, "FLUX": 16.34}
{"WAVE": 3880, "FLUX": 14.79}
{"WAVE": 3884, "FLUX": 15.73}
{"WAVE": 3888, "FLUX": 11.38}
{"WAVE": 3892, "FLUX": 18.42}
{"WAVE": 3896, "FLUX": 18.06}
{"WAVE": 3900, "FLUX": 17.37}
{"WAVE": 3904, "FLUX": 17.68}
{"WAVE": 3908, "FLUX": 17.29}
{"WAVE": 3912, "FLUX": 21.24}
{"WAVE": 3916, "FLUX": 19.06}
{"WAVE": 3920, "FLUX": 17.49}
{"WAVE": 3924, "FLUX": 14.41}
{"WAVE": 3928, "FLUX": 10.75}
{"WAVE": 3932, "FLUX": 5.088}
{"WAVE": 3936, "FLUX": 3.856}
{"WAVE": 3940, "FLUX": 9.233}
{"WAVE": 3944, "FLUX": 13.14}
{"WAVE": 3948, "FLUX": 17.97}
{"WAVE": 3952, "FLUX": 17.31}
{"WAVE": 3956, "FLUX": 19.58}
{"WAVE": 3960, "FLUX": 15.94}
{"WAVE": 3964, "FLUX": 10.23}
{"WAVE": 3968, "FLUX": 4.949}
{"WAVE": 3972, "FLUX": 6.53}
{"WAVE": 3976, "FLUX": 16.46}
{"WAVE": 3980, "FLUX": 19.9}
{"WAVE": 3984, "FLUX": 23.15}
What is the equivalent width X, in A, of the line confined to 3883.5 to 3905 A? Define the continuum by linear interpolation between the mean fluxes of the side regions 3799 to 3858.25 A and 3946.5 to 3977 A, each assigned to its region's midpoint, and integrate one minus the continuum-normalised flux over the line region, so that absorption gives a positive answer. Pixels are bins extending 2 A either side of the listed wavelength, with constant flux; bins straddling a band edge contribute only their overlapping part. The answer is -3.2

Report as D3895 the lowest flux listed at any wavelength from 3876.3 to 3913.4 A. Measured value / 11.38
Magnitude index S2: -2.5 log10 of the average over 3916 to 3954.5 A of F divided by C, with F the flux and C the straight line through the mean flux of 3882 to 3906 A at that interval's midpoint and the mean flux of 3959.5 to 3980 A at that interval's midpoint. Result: 0.08 mag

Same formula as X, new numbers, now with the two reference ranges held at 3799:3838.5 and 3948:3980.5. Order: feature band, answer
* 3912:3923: -3.38 A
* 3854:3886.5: -4.73 A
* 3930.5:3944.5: 6.63 A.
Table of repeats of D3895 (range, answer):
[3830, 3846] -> 9.164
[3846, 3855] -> 17.51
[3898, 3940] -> 3.856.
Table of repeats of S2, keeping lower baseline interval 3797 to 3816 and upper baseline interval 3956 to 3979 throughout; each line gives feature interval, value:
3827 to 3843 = 0.49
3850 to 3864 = -0.03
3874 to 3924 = -0.20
